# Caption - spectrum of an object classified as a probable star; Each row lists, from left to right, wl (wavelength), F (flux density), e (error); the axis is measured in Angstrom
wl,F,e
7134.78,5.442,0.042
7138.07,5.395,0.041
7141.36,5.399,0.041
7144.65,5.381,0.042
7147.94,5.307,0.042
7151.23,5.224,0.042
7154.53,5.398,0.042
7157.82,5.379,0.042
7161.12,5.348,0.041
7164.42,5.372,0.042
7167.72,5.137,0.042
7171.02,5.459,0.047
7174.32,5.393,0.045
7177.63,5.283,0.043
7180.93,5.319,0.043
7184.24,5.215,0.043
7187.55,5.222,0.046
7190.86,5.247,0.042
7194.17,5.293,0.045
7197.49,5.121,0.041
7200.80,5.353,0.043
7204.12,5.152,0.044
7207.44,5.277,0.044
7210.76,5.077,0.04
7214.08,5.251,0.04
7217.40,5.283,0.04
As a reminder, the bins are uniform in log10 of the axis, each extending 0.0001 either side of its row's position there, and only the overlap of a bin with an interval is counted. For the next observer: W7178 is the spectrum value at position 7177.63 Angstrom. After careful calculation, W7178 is 5.283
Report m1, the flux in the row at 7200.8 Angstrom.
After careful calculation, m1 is 5.353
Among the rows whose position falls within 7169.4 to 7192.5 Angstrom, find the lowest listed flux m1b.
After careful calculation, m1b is 5.215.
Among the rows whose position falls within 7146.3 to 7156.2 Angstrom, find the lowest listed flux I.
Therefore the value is 5.224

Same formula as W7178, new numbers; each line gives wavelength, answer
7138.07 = 5.395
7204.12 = 5.152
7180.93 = 5.319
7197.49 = 5.121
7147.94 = 5.307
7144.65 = 5.381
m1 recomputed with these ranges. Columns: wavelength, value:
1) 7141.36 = 5.399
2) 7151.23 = 5.224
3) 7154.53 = 5.398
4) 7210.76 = 5.077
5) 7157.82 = 5.379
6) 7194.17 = 5.293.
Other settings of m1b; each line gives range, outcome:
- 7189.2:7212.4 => 5.077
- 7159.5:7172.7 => 5.137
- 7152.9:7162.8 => 5.348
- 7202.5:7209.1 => 5.152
